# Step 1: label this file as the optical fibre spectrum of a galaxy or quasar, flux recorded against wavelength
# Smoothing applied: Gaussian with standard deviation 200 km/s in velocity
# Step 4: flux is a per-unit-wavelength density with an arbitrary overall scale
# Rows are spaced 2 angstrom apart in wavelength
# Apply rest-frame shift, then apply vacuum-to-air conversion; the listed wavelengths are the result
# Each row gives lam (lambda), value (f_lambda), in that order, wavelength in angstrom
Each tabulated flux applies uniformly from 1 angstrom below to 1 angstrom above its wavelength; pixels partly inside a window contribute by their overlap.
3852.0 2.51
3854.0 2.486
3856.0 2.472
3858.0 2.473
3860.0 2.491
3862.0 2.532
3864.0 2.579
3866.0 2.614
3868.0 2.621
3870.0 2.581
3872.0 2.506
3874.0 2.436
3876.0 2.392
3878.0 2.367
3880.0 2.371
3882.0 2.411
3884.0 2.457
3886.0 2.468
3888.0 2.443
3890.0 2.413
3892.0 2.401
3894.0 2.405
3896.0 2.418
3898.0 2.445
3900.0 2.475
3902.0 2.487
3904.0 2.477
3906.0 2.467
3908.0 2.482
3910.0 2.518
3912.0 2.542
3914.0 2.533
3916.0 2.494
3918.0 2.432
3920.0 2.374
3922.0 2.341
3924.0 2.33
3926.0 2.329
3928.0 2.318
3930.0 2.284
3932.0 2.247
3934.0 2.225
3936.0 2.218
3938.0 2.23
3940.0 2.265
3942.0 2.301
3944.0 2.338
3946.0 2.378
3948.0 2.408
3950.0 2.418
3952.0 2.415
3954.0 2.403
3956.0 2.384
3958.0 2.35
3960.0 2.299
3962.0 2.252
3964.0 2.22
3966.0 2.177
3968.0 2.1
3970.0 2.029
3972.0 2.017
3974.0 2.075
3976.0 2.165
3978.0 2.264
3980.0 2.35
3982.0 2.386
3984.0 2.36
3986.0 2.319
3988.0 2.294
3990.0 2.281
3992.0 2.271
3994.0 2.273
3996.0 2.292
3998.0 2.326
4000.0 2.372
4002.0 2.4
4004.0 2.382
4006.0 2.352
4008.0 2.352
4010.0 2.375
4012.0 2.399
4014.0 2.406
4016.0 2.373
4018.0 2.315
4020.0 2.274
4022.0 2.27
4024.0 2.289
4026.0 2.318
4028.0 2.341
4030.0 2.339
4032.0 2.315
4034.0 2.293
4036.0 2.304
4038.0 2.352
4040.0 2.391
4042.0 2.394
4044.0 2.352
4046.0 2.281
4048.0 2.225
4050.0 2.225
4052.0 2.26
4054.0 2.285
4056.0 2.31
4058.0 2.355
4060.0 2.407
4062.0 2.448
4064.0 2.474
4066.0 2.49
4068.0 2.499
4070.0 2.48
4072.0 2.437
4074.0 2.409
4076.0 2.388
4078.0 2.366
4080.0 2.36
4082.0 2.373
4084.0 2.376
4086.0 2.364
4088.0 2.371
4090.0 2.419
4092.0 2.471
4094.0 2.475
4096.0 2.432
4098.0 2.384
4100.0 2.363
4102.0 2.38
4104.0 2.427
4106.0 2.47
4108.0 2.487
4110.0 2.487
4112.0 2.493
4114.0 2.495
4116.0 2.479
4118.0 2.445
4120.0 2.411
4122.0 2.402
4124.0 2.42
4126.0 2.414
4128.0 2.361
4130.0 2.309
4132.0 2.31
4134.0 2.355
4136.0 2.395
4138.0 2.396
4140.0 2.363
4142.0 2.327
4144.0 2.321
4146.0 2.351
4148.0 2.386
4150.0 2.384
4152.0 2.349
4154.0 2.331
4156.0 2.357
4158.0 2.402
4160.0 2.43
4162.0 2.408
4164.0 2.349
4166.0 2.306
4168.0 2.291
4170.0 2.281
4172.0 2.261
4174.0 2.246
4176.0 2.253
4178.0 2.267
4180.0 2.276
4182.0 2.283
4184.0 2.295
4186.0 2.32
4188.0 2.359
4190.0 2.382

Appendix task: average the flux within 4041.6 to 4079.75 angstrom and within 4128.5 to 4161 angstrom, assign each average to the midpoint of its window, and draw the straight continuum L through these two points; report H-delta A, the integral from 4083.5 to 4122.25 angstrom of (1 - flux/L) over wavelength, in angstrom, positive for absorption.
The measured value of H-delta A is -1.09 angstrom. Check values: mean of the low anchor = 2.37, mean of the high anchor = 2.36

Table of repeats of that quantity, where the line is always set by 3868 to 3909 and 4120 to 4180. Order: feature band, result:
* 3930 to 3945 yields 1.0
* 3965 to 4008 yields 2.6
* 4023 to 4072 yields 0.7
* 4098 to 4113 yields -0.5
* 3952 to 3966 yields 0.6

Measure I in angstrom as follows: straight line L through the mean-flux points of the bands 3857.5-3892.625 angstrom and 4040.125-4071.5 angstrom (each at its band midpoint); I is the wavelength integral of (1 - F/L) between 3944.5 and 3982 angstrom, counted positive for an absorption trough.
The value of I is 2.4 angstrom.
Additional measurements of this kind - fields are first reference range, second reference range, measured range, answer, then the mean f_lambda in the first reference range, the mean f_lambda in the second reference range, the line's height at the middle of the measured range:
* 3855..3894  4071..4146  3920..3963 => 2.3 angstrom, 2.47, 2.4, 2.45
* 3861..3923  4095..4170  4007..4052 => 1.8 angstrom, 2.47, 2.39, 2.42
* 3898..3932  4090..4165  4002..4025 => 0.6 angstrom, 2.43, 2.4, 2.41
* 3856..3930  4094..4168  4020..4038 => 0.8 angstrom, 2.45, 2.39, 2.42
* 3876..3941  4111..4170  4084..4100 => -0.2 angstrom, 2.4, 2.38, 2.38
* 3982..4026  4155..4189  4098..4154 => -1.8 angstrom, 2.33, 2.32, 2.32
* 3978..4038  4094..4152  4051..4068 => -0.2 angstrom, 2.33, 2.4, 2.36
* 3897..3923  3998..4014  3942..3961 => 0.4 angstrom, 2.47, 2.37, 2.43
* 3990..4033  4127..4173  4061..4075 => -0.7 angstrom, 2.33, 2.35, 2.34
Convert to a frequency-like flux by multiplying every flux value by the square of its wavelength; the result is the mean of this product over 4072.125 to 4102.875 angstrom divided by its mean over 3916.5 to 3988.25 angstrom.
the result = 1.12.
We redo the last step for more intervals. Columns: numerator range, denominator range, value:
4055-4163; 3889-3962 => 1.11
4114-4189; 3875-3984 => 1.12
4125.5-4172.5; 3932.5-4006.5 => 1.12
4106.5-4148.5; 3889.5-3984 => 1.13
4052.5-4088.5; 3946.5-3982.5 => 1.12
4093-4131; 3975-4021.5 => 1.10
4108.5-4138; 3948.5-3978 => 1.17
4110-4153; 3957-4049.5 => 1.11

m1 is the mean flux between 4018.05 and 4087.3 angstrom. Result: 2.35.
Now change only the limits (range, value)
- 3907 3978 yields 2.31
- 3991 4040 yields 2.33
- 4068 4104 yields 2.41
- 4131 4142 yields 2.36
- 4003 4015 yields 2.38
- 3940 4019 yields 2.3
